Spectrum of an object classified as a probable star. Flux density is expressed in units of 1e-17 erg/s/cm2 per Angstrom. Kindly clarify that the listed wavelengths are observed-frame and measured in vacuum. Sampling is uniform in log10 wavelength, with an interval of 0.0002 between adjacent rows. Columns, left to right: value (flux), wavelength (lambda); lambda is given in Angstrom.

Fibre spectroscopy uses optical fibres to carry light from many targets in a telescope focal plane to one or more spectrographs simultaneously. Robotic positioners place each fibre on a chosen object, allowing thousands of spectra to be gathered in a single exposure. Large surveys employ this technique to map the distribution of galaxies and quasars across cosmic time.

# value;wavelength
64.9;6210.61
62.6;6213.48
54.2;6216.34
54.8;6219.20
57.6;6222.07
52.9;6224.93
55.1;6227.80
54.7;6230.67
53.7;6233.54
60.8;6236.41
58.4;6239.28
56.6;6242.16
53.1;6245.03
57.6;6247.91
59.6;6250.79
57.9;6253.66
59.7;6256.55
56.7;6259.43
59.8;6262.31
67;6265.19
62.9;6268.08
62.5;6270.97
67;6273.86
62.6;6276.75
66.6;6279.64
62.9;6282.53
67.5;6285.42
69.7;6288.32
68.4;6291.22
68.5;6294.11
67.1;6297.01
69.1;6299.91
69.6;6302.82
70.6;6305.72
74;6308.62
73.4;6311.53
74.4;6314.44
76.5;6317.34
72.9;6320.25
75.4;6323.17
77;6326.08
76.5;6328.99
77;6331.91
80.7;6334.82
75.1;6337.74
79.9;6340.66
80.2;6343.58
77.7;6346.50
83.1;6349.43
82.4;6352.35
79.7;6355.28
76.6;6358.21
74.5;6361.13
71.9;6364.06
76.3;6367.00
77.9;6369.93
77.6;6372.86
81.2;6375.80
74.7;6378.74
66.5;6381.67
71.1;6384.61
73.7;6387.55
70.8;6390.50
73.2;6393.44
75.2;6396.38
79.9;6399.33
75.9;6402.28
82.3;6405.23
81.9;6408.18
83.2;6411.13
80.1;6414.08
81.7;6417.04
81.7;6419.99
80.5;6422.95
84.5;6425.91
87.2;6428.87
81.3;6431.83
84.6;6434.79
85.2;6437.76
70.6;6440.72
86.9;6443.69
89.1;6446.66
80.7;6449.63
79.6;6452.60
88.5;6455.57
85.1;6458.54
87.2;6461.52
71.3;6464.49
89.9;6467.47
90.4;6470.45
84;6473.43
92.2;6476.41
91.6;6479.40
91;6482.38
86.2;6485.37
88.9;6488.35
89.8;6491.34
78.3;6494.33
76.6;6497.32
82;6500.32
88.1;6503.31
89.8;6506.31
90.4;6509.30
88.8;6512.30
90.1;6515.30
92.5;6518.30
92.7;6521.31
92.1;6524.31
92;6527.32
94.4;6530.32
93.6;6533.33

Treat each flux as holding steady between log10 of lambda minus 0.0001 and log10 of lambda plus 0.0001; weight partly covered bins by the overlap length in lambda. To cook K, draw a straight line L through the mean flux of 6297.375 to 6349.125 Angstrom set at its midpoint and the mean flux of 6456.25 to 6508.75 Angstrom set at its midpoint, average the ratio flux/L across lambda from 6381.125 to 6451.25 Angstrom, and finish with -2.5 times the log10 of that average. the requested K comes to 0.03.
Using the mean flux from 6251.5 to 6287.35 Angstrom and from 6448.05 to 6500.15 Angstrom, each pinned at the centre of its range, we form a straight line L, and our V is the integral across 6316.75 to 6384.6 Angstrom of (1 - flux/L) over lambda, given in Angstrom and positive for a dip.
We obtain -5.0 Angstrom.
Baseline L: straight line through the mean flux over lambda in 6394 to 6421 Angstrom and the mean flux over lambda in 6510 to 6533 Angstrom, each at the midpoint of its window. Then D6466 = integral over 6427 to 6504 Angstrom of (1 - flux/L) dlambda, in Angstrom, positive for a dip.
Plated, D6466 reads 1.0 Angstrom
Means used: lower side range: 80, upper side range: 91.8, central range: 84.8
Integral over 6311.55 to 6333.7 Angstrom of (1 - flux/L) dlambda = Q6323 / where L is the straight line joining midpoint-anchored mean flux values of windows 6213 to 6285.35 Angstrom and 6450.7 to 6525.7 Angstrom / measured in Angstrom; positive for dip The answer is -2.6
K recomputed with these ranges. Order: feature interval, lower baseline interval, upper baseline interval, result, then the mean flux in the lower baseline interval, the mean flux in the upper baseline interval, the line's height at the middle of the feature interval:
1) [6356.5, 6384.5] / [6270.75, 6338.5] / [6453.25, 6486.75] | 0.03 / 71.2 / 86.9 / 77.4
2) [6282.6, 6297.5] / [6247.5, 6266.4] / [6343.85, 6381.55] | -0.04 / 59.8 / 77.5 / 65.3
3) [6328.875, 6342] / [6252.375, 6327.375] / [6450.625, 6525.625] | -0.08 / 67.7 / 87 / 72.1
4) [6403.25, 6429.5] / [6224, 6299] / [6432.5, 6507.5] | -0.05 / 61.3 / 85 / 78.9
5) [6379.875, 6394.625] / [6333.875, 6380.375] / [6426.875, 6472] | 0.13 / 78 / 83.9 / 79.9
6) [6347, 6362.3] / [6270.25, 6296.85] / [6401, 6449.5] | -0.07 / 66.3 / 82.3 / 74.3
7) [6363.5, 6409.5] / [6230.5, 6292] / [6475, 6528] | 0.00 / 61.2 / 88.4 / 75.4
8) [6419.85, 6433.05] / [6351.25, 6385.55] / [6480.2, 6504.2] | -0.04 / 75.9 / 85.2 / 80.3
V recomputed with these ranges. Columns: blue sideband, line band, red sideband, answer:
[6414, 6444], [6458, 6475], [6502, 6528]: 0.2 Angstrom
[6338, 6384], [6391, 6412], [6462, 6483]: 0.6 Angstrom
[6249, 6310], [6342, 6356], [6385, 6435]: -1.5 Angstrom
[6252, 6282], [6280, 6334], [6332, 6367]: -1.3 Angstrom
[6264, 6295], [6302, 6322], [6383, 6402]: -1.5 Angstrom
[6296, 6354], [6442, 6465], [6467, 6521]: 0.3 Angstrom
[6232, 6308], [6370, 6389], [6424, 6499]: 0.3 Angstrom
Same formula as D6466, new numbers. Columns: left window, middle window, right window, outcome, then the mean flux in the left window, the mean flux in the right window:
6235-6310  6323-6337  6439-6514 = -1.5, 63.7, 85.5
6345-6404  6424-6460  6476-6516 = -0.6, 76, 87.2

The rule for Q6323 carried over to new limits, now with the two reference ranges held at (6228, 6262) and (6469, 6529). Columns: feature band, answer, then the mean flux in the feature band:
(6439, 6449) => -0.1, 82.1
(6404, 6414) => -0.6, 82.2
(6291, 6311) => -1.8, 69.9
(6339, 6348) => -1.3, 79.1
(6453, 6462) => -0.3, 86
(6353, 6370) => -1.1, 76.3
